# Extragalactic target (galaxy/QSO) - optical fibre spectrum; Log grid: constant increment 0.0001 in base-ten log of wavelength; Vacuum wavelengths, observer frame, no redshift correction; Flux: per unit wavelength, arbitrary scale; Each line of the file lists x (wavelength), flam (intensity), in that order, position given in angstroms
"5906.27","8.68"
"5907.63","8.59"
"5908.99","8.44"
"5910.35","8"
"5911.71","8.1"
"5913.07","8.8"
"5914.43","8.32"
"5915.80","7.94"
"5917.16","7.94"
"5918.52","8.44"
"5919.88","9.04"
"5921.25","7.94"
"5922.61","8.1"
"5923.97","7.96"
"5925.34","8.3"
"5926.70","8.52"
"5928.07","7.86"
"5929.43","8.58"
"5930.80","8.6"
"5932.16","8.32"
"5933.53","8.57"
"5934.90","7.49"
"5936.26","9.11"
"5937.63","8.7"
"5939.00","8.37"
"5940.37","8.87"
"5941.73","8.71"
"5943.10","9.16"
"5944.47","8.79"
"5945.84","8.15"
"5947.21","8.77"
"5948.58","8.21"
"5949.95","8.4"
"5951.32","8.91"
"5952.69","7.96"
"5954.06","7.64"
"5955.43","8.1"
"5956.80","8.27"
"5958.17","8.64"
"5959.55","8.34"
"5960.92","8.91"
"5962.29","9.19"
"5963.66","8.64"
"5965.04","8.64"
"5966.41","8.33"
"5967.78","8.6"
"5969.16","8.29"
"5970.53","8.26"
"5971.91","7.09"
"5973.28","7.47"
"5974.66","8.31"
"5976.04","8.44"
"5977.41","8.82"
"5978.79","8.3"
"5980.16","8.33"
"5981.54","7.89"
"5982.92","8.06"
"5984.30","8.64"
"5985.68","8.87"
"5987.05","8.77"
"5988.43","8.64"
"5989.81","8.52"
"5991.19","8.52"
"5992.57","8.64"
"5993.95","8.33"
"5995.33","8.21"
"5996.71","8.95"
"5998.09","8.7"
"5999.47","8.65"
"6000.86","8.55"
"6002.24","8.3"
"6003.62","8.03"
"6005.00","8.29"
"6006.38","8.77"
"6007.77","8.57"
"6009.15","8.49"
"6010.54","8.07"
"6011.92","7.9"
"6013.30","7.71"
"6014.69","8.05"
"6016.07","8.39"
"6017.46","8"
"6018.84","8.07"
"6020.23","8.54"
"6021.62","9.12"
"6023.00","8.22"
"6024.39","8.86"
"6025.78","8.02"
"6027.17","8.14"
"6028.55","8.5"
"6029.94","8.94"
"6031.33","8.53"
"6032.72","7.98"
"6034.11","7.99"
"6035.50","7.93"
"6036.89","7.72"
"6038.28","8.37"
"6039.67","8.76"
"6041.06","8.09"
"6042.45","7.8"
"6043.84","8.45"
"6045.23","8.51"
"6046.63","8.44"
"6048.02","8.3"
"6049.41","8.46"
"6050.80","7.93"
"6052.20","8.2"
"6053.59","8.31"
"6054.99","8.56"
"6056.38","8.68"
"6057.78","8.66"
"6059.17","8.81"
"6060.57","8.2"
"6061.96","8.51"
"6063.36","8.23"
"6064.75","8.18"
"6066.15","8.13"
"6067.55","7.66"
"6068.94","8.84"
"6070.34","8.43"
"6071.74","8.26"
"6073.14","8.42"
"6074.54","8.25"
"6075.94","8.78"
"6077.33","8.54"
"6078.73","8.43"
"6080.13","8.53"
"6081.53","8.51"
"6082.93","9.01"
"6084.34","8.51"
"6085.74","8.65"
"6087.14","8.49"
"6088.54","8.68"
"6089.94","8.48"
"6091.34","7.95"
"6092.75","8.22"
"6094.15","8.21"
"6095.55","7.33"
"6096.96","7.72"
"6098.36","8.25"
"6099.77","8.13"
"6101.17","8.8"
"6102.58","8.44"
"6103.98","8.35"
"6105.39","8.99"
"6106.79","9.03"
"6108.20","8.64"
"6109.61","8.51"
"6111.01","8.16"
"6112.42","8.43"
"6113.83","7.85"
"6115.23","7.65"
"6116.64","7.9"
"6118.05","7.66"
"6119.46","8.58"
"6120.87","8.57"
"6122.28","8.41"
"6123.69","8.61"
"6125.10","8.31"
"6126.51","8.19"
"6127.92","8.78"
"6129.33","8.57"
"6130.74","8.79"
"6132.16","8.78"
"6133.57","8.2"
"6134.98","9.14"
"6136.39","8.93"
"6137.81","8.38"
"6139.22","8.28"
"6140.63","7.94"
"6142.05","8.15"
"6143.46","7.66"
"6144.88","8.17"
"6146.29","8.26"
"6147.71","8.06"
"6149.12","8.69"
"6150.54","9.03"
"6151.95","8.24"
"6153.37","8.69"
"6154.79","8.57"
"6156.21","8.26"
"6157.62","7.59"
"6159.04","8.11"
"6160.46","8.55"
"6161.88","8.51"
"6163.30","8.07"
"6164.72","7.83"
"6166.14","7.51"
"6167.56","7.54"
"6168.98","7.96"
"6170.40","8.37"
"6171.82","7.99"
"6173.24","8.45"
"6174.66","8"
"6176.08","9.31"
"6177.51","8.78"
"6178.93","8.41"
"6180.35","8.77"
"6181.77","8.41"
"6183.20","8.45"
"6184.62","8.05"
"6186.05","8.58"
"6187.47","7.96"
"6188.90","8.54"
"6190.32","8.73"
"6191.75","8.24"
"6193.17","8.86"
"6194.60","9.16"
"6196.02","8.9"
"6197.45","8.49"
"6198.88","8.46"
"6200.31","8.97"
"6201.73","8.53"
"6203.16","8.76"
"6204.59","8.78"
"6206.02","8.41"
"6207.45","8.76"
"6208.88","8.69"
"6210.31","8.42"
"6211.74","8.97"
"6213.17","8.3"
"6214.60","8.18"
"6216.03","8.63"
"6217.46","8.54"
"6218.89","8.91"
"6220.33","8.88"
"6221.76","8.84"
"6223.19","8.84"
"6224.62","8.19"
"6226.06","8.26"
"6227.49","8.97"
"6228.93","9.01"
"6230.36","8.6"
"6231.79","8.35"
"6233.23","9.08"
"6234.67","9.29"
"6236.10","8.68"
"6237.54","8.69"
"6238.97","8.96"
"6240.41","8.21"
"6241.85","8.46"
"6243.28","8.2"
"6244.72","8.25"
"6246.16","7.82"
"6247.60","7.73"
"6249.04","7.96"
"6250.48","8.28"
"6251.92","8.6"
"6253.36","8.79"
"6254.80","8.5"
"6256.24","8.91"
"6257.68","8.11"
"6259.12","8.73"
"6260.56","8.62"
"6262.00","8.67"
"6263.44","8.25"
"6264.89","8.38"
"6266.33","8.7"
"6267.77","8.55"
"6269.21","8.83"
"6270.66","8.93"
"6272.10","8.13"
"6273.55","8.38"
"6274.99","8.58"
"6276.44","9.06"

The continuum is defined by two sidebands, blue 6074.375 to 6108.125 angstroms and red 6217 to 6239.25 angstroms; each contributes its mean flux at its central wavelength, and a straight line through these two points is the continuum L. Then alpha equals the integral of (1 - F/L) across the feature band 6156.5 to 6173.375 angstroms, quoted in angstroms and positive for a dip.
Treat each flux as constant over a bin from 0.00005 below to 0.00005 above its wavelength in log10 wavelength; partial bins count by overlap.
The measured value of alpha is 1.1 angstroms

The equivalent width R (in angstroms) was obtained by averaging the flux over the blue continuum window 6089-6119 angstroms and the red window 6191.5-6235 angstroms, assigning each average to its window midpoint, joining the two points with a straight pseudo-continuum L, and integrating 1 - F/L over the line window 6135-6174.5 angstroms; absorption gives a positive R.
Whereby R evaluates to 1.00 angstroms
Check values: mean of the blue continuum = 8.23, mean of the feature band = 8.23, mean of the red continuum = 8.69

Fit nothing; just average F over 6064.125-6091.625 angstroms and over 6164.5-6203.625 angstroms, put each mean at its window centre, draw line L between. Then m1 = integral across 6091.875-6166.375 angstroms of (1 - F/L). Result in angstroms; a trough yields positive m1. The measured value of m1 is 1.1 angstroms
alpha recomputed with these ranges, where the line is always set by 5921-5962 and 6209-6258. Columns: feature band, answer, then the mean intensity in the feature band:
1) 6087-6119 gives 0.9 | 8.25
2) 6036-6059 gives 0.4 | 8.34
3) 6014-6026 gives 0.1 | 8.38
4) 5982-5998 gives -0.2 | 8.56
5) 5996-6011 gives -0.1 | 8.49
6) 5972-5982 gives 0.3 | 8.17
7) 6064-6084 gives 0.1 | 8.43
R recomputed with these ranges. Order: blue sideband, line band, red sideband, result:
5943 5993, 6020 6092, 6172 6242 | 0.80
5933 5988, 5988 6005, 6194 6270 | -0.09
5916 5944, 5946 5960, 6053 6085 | 0.19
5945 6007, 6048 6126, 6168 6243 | 1.23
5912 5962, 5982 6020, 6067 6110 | 0.10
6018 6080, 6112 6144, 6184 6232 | 0.55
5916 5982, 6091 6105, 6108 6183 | 0.29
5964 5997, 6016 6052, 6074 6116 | 0.29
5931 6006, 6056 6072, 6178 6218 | 0.22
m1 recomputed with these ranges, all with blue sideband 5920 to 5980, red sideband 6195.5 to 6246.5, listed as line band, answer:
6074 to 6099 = 0.42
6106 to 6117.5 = 0.35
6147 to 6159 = 0.27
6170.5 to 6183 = 0.12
